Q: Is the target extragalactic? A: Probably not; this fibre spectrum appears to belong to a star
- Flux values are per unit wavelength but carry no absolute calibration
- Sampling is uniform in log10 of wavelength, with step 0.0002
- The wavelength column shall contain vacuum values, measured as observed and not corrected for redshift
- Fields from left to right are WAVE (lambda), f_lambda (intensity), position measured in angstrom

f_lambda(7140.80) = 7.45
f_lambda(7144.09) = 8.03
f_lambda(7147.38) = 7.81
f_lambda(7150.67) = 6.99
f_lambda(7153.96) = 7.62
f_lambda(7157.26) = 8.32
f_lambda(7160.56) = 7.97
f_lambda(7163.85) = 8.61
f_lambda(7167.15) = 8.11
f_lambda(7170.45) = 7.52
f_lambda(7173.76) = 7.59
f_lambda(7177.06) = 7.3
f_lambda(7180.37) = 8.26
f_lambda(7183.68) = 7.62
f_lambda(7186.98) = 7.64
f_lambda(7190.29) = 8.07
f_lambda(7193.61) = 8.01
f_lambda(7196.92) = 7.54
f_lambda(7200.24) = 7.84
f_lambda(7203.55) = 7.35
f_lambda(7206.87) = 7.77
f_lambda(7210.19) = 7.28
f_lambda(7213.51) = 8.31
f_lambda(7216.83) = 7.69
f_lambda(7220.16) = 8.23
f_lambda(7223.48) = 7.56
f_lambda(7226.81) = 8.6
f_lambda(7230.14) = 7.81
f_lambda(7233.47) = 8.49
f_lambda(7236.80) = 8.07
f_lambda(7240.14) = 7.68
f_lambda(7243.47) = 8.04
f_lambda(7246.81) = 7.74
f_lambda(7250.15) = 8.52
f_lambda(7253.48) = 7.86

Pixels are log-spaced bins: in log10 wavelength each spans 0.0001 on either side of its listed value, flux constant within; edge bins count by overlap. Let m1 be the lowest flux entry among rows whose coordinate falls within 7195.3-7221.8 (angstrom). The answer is 7.28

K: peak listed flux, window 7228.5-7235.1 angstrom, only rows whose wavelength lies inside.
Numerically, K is 8.49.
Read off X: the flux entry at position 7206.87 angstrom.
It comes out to 7.77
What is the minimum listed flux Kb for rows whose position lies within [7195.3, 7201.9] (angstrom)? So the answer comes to 7.54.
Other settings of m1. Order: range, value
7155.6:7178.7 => 7.3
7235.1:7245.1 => 7.68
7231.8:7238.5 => 8.07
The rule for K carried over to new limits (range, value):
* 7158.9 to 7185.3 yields 8.61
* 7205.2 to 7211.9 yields 7.77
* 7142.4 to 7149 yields 8.03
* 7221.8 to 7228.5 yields 8.6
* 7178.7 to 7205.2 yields 8.26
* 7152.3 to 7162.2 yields 8.32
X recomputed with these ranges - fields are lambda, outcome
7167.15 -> 8.11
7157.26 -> 8.32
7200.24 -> 7.84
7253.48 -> 7.86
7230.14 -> 7.81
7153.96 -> 7.62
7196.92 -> 7.54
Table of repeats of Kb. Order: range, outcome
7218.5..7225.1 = 7.56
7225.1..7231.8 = 7.81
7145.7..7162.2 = 6.99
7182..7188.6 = 7.62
